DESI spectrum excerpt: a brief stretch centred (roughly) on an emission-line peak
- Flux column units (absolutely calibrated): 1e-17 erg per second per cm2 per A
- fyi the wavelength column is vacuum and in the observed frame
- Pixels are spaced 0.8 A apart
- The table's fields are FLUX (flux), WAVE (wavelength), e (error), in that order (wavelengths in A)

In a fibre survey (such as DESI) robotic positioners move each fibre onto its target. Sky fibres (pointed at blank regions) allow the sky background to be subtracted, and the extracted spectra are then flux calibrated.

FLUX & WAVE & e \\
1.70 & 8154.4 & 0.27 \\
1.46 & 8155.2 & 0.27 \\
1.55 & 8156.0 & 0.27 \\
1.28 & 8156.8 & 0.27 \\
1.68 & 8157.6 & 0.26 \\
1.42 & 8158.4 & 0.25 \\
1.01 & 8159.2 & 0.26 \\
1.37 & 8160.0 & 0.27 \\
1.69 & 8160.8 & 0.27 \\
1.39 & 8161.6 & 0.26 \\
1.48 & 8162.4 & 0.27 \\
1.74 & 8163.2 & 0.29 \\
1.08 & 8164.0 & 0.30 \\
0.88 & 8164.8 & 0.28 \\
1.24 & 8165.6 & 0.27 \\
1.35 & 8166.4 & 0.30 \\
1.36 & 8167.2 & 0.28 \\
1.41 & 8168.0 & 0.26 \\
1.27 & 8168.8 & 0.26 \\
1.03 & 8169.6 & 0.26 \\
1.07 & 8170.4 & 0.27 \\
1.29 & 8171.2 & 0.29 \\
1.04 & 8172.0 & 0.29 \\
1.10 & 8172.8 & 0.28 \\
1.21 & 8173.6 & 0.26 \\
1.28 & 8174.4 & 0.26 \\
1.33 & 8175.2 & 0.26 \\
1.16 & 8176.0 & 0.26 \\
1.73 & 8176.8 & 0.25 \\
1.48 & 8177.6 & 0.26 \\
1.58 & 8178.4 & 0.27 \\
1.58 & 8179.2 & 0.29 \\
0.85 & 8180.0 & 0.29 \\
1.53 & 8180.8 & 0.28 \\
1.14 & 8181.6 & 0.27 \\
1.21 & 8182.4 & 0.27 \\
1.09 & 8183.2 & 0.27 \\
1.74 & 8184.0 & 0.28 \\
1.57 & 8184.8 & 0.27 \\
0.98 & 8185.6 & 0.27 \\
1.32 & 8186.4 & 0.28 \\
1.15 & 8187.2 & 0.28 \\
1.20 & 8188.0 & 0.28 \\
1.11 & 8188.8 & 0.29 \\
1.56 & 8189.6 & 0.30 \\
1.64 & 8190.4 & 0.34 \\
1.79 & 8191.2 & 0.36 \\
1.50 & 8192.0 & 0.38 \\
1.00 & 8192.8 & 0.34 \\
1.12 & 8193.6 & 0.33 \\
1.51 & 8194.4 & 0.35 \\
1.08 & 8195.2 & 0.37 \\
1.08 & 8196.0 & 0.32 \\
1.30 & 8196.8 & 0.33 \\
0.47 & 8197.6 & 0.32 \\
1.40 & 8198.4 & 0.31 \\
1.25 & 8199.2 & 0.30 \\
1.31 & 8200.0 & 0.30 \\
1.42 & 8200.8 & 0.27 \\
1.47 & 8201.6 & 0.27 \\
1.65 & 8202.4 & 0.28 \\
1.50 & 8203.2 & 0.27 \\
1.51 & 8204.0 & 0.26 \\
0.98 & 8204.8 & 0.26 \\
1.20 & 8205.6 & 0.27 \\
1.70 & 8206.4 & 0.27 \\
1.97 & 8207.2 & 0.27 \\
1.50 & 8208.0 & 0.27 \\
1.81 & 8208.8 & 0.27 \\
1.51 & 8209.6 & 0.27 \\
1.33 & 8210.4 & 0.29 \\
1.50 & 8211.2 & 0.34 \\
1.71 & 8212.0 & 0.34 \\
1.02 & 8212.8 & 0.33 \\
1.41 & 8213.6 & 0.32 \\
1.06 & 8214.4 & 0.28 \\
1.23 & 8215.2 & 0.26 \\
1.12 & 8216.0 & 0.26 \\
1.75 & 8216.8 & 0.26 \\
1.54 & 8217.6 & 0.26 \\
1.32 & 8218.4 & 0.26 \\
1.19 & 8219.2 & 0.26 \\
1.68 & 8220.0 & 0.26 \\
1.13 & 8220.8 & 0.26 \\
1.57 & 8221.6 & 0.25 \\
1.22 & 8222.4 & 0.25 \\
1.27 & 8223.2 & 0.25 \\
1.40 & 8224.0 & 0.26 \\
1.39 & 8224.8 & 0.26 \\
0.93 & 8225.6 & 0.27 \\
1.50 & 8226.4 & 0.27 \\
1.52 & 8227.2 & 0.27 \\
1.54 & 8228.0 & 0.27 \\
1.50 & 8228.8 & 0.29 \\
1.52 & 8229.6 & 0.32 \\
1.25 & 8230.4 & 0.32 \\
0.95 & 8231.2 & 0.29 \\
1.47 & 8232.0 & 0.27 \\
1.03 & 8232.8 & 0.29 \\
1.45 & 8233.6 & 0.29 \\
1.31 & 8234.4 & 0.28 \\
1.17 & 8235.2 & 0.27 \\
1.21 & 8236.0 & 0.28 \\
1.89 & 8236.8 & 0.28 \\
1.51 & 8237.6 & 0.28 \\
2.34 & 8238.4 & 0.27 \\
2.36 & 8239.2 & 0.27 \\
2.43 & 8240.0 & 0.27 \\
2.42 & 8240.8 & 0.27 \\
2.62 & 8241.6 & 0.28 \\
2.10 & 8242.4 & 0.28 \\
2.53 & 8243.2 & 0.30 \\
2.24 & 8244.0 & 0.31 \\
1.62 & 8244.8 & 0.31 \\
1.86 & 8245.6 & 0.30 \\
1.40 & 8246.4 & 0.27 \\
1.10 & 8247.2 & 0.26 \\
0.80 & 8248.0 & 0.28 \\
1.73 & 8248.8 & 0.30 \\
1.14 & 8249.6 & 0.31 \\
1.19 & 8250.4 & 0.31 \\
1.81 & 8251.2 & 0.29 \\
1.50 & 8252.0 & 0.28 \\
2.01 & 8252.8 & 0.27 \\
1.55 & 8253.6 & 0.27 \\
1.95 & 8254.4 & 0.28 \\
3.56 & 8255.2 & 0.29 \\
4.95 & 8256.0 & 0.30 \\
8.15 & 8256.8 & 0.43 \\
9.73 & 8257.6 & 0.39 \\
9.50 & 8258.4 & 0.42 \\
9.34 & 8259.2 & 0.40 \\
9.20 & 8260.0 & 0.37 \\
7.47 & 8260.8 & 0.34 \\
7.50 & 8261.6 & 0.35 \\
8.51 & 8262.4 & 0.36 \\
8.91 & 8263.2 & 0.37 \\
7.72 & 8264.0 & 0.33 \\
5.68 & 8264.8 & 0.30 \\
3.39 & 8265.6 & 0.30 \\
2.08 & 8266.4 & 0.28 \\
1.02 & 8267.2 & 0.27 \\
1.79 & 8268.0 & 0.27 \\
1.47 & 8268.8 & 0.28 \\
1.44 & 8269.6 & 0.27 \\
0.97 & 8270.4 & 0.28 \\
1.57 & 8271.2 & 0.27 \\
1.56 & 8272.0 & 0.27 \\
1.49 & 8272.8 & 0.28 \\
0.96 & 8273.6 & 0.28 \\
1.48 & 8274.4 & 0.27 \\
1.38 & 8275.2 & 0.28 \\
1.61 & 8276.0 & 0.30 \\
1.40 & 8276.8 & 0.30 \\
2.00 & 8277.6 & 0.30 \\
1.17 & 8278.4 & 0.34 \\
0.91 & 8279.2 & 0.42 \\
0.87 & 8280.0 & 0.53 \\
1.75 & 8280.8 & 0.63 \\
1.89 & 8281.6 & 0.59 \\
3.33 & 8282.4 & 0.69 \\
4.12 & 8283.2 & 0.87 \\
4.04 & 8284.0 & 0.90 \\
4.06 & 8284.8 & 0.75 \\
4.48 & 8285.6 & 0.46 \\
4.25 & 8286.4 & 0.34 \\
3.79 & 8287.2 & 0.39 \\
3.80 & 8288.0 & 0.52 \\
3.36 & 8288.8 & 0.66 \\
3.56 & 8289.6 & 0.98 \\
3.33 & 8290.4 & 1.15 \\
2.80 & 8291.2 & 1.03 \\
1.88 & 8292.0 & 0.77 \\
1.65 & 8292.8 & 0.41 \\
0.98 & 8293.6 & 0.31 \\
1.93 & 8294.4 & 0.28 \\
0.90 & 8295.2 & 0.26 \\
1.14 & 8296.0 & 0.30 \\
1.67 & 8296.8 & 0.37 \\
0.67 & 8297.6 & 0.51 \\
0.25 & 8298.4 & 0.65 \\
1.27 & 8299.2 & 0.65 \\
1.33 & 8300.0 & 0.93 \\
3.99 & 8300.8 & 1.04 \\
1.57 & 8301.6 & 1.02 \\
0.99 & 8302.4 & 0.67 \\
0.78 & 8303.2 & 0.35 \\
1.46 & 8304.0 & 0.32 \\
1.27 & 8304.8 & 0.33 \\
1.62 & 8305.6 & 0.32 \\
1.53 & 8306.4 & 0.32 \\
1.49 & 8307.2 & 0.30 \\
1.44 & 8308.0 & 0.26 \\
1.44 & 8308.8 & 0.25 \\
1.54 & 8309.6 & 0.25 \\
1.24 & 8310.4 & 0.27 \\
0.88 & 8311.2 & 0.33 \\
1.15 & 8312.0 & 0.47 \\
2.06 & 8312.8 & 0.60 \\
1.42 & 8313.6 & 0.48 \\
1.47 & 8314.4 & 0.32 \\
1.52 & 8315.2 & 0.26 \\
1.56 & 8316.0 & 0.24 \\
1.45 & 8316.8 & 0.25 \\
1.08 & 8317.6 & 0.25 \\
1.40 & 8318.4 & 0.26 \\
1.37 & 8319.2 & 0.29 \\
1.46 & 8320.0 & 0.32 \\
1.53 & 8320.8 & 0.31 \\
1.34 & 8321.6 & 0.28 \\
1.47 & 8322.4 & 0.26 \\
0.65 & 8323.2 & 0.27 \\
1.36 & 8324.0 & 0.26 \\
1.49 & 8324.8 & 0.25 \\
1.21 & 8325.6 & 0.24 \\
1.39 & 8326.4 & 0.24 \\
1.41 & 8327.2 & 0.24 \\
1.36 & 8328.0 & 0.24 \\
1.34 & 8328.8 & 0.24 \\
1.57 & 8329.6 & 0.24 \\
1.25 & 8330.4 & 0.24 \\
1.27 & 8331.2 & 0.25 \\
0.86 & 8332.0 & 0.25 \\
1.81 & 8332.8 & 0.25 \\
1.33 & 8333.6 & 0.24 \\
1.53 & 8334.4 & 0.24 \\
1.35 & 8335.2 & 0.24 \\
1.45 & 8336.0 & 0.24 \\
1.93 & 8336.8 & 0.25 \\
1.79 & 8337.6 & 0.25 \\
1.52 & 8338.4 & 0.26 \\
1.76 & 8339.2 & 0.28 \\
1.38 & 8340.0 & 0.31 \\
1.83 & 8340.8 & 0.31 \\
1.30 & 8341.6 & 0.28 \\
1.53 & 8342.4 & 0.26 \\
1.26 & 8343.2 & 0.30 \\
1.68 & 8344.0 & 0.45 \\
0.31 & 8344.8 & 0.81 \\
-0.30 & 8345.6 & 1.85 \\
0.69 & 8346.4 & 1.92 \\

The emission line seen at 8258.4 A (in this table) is H-alpha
